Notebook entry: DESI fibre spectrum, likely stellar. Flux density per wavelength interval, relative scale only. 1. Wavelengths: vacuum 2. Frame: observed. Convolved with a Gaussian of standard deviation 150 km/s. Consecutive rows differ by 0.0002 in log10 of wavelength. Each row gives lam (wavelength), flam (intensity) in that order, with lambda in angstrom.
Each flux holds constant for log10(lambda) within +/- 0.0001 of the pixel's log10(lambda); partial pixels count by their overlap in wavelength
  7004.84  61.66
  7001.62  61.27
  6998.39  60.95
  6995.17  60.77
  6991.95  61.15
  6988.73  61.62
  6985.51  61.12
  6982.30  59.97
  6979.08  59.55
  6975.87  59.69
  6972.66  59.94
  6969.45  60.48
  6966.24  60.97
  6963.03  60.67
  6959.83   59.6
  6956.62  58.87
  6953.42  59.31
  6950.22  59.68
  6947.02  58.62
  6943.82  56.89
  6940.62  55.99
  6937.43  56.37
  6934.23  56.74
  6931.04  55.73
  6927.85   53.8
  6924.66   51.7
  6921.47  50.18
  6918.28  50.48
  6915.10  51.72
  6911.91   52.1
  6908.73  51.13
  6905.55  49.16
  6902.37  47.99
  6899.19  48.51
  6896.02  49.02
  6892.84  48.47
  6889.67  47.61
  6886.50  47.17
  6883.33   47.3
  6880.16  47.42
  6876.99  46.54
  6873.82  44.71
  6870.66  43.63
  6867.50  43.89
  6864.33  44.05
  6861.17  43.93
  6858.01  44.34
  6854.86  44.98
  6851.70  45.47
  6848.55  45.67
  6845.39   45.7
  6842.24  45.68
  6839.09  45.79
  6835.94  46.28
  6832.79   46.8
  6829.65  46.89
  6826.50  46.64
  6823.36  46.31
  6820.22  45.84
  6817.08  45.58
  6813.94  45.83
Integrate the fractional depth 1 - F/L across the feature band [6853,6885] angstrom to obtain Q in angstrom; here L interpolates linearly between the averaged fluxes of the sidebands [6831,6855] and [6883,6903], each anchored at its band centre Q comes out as 1.3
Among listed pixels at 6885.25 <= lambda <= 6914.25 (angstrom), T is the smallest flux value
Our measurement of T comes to 47.17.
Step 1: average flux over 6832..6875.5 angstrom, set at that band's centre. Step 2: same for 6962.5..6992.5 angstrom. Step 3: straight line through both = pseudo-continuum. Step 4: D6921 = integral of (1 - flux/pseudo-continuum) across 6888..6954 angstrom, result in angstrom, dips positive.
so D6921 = 0.8 angstrom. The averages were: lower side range 45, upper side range 60.5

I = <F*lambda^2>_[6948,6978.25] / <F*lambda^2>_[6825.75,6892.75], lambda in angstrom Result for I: 1.3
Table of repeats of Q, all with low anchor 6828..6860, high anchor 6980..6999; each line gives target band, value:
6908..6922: 0.5 angstrom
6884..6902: 1.0 angstrom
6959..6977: -0.5 angstrom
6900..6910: 0.5 angstrom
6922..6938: 0.1 angstrom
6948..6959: -0.4 angstrom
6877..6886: 0.4 angstrom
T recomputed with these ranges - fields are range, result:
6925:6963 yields 53.8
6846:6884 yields 43.63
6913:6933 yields 50.18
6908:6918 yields 51.13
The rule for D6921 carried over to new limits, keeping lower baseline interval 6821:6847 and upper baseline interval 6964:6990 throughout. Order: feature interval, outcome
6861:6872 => 1.24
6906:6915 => 0.42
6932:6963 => -0.33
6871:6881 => 0.91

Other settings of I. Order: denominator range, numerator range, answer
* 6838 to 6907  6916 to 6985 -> 1.27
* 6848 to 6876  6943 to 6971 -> 1.37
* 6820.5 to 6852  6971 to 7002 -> 1.37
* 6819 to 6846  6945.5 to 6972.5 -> 1.34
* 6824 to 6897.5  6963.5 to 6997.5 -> 1.36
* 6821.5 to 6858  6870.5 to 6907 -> 1.05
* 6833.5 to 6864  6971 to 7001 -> 1.39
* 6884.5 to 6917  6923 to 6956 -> 1.16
